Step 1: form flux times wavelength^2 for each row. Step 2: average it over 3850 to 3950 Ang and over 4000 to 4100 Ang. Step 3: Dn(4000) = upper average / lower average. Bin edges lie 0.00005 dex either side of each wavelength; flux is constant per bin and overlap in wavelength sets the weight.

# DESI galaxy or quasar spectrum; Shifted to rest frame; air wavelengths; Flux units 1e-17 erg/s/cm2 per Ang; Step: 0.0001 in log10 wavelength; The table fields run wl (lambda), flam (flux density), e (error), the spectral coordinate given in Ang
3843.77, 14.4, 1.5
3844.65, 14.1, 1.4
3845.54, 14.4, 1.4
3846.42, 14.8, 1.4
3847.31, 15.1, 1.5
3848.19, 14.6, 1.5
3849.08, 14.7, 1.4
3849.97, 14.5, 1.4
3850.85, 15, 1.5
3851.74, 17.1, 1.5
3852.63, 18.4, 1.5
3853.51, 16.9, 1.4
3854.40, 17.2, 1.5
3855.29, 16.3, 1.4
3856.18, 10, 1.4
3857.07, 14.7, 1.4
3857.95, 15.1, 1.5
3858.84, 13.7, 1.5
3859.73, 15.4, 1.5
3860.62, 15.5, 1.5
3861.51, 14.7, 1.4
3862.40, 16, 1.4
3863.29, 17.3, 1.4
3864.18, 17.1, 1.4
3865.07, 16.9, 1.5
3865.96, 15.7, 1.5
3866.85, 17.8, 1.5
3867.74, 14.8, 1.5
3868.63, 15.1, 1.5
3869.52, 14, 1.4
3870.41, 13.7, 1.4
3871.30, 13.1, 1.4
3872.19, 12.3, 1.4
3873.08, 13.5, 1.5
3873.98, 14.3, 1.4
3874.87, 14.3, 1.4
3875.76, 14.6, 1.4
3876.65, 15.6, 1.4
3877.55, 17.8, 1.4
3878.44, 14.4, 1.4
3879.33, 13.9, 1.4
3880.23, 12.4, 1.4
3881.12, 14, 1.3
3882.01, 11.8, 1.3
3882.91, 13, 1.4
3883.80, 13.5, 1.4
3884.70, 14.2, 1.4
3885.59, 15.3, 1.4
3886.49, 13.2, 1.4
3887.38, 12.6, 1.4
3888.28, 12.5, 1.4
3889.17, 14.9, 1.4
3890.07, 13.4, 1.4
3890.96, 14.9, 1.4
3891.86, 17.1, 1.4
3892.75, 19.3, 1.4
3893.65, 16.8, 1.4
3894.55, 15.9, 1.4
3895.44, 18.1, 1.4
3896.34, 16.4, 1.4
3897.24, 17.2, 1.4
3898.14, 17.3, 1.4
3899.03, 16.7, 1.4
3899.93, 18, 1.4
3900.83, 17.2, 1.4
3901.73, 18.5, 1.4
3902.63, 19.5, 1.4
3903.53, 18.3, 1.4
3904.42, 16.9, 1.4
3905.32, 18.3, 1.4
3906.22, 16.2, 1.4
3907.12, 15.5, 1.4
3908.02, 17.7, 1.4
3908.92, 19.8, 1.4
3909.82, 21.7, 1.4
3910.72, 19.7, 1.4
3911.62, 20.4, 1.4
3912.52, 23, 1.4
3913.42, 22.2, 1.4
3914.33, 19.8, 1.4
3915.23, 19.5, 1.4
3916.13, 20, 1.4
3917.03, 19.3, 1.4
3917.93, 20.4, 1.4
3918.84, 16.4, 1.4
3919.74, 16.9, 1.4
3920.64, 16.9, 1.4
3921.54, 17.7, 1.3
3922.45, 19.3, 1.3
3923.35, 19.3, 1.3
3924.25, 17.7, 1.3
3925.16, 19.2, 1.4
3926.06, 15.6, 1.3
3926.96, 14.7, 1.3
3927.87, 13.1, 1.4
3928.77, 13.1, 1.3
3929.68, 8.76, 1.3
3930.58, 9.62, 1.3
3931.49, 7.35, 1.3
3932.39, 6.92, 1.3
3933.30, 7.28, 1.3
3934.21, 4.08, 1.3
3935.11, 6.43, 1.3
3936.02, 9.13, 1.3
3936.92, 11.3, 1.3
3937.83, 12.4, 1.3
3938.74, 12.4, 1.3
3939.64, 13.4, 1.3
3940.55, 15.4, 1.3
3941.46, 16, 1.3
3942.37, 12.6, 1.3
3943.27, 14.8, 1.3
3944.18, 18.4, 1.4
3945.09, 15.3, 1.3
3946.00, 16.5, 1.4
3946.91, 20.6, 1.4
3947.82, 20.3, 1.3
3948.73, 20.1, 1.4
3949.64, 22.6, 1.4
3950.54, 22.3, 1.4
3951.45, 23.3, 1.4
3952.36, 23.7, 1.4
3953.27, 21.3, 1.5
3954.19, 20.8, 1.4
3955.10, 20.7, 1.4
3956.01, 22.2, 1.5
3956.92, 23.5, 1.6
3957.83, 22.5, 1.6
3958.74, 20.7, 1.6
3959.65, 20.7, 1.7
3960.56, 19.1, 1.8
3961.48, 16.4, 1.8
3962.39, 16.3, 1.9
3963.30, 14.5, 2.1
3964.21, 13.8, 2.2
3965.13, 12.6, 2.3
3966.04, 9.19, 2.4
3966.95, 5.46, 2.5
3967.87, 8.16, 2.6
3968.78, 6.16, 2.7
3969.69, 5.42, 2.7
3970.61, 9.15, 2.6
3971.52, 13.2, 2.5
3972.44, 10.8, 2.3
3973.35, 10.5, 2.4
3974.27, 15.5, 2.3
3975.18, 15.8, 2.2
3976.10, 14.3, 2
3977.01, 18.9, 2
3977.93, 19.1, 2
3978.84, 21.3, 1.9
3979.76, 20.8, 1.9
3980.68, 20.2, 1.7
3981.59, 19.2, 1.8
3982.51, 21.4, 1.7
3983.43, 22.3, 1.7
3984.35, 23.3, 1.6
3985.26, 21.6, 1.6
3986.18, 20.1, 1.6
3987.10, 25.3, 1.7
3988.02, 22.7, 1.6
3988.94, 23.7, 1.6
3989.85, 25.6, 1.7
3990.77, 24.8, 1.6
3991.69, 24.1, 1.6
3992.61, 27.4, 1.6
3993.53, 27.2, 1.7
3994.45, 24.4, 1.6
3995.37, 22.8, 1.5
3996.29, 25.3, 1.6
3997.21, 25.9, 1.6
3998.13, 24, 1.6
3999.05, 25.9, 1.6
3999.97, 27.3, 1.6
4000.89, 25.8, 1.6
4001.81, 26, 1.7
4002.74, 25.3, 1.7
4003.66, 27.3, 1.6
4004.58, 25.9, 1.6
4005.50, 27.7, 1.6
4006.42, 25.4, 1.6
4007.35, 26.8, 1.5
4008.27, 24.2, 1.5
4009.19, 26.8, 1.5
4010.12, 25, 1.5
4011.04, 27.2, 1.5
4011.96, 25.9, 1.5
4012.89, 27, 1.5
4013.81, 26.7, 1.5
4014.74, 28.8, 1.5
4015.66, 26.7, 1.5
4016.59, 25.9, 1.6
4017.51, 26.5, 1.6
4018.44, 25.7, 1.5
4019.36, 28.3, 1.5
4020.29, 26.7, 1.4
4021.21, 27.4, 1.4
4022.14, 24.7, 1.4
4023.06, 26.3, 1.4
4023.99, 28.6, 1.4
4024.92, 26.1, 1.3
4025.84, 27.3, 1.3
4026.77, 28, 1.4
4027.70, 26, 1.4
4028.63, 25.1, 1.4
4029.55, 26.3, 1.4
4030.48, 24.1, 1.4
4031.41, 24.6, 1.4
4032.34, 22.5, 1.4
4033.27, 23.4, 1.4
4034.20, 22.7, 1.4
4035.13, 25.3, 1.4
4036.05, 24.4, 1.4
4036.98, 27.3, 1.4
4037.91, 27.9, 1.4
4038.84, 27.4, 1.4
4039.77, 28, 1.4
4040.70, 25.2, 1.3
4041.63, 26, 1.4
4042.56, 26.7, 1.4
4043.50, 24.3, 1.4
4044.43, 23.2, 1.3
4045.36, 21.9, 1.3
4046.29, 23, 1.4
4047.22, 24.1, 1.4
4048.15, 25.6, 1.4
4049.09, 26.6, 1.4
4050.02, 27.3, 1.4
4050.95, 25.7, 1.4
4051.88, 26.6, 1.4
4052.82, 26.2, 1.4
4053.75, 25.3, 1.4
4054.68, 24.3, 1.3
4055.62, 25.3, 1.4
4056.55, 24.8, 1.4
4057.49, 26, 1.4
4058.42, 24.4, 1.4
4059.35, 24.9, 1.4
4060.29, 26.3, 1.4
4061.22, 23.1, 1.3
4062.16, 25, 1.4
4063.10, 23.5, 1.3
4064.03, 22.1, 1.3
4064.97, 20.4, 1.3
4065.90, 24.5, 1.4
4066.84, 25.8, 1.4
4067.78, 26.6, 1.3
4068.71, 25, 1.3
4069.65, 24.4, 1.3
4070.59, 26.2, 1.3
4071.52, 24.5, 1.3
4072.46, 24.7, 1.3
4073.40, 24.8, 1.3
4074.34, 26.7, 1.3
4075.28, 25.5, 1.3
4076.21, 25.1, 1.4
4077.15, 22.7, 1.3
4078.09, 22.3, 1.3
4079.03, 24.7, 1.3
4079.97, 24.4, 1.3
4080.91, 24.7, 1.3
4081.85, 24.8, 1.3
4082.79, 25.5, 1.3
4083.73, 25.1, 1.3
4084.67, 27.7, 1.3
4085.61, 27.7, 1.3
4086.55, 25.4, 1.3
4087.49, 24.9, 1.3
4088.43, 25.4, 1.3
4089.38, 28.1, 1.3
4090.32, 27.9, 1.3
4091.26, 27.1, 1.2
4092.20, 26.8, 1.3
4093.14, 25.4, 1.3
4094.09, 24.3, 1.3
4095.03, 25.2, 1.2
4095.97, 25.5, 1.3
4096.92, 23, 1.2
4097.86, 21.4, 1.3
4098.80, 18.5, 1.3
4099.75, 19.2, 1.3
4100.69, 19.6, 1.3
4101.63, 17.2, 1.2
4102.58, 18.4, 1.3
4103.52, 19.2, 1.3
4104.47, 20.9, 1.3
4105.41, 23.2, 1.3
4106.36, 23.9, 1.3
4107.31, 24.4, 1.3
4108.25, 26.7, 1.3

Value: 1.75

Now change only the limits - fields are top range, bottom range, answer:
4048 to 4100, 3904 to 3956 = 1.61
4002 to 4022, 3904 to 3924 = 1.47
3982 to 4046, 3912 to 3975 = 1.70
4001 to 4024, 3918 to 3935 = 2.04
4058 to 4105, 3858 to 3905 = 1.73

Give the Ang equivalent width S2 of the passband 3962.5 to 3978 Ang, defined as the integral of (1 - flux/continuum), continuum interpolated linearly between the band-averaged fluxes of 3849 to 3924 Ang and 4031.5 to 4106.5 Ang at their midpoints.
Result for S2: 6.4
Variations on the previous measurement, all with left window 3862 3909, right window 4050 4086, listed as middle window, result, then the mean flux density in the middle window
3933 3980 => 9.1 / 15.5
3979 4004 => -3.5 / 24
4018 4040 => -2.9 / 26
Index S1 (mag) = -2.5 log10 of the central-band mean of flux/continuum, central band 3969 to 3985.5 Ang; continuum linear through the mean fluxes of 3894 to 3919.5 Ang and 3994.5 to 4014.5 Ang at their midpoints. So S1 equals 0.398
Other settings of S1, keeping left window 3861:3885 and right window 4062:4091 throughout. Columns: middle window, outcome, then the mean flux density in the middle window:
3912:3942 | 0.18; 14.7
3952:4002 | 0.04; 19.4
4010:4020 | -0.22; 26.8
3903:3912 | -0.13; 18.5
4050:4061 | -0.07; 25.5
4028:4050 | -0.09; 25.1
